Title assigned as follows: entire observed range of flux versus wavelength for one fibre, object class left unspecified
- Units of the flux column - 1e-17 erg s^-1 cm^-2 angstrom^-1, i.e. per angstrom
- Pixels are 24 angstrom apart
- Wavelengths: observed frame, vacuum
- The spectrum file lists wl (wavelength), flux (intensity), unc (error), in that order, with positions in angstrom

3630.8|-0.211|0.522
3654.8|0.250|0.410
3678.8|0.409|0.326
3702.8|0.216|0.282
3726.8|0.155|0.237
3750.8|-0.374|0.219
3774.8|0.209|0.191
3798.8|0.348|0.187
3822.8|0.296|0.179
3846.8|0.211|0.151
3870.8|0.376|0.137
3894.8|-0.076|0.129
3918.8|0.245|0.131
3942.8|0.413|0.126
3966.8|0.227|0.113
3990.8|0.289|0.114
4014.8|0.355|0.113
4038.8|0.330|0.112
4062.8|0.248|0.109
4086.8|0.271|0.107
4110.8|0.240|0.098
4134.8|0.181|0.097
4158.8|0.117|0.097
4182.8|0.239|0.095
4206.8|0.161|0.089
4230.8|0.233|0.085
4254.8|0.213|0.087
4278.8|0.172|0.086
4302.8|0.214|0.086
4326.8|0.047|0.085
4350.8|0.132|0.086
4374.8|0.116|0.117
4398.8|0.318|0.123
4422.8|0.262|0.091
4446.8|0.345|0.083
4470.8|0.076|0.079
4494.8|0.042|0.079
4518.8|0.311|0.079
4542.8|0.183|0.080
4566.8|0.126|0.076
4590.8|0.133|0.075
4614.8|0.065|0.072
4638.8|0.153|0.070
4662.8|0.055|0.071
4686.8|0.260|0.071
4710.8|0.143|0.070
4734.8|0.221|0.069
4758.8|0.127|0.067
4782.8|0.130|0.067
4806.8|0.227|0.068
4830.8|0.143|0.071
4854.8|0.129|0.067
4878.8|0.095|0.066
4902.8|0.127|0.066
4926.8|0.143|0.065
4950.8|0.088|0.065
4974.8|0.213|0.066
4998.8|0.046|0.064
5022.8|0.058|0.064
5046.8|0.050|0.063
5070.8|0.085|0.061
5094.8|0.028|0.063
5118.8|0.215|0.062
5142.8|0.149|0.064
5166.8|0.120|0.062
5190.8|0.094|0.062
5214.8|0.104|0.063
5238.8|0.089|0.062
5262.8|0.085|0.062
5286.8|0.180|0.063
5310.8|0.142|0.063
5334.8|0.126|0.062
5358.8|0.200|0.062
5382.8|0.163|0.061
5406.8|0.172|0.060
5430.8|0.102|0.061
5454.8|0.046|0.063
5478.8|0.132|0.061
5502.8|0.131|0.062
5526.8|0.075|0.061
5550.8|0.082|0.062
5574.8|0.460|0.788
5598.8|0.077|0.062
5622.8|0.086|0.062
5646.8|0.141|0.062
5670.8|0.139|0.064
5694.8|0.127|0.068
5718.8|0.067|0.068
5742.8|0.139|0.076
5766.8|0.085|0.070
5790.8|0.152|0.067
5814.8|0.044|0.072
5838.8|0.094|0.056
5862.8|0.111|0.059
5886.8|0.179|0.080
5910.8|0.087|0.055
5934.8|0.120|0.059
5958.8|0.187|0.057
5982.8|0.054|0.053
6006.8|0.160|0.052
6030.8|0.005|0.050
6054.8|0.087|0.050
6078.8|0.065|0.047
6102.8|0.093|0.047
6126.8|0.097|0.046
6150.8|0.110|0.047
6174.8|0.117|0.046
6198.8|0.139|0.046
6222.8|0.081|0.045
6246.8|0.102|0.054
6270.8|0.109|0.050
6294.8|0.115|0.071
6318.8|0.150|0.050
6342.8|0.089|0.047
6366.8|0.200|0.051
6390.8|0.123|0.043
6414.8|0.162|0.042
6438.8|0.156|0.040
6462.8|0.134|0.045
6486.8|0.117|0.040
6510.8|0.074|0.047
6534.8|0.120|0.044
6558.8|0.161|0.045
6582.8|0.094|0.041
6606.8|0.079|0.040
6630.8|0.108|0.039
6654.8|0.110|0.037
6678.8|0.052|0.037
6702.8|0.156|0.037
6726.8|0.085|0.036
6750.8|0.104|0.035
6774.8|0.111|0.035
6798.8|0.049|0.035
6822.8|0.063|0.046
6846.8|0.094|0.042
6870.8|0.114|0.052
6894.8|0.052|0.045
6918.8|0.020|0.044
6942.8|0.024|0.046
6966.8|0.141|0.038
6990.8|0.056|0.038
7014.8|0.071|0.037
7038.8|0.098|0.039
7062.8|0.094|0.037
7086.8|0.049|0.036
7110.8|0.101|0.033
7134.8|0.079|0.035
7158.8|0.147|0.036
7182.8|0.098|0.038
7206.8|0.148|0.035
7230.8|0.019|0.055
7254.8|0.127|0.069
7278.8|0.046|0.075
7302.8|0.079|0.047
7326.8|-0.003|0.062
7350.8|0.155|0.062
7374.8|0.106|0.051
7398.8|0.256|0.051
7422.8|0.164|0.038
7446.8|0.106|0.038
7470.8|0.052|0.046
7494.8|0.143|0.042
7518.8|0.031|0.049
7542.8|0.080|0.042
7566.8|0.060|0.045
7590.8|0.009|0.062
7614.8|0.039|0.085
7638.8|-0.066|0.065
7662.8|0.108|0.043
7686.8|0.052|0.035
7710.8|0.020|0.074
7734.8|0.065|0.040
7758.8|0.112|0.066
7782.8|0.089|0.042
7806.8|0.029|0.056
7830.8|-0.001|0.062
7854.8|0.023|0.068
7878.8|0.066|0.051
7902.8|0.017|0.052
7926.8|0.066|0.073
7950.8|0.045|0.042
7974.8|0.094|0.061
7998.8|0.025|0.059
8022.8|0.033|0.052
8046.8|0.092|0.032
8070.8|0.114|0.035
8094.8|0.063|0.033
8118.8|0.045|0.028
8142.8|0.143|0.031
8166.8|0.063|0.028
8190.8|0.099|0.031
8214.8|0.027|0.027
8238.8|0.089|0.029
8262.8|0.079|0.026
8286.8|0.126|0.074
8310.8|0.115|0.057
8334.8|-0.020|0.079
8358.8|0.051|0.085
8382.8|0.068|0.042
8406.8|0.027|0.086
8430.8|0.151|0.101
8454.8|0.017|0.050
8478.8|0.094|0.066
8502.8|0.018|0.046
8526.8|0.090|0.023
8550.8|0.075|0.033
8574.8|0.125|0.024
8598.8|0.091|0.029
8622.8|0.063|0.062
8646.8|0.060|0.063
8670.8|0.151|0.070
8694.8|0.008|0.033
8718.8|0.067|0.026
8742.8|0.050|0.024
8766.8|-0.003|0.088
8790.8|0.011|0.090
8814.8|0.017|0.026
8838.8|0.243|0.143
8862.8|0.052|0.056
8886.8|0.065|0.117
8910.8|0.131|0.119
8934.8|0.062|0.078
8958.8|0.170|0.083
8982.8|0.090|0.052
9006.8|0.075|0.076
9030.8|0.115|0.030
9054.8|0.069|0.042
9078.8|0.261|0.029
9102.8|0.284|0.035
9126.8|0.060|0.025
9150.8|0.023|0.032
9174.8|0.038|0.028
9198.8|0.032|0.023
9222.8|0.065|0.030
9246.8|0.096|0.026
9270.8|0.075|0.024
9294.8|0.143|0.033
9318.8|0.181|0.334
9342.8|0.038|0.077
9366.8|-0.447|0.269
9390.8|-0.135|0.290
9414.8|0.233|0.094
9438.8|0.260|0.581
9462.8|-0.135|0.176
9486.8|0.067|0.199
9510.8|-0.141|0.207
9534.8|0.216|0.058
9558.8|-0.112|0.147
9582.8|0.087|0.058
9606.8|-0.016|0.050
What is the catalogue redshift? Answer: 1.44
